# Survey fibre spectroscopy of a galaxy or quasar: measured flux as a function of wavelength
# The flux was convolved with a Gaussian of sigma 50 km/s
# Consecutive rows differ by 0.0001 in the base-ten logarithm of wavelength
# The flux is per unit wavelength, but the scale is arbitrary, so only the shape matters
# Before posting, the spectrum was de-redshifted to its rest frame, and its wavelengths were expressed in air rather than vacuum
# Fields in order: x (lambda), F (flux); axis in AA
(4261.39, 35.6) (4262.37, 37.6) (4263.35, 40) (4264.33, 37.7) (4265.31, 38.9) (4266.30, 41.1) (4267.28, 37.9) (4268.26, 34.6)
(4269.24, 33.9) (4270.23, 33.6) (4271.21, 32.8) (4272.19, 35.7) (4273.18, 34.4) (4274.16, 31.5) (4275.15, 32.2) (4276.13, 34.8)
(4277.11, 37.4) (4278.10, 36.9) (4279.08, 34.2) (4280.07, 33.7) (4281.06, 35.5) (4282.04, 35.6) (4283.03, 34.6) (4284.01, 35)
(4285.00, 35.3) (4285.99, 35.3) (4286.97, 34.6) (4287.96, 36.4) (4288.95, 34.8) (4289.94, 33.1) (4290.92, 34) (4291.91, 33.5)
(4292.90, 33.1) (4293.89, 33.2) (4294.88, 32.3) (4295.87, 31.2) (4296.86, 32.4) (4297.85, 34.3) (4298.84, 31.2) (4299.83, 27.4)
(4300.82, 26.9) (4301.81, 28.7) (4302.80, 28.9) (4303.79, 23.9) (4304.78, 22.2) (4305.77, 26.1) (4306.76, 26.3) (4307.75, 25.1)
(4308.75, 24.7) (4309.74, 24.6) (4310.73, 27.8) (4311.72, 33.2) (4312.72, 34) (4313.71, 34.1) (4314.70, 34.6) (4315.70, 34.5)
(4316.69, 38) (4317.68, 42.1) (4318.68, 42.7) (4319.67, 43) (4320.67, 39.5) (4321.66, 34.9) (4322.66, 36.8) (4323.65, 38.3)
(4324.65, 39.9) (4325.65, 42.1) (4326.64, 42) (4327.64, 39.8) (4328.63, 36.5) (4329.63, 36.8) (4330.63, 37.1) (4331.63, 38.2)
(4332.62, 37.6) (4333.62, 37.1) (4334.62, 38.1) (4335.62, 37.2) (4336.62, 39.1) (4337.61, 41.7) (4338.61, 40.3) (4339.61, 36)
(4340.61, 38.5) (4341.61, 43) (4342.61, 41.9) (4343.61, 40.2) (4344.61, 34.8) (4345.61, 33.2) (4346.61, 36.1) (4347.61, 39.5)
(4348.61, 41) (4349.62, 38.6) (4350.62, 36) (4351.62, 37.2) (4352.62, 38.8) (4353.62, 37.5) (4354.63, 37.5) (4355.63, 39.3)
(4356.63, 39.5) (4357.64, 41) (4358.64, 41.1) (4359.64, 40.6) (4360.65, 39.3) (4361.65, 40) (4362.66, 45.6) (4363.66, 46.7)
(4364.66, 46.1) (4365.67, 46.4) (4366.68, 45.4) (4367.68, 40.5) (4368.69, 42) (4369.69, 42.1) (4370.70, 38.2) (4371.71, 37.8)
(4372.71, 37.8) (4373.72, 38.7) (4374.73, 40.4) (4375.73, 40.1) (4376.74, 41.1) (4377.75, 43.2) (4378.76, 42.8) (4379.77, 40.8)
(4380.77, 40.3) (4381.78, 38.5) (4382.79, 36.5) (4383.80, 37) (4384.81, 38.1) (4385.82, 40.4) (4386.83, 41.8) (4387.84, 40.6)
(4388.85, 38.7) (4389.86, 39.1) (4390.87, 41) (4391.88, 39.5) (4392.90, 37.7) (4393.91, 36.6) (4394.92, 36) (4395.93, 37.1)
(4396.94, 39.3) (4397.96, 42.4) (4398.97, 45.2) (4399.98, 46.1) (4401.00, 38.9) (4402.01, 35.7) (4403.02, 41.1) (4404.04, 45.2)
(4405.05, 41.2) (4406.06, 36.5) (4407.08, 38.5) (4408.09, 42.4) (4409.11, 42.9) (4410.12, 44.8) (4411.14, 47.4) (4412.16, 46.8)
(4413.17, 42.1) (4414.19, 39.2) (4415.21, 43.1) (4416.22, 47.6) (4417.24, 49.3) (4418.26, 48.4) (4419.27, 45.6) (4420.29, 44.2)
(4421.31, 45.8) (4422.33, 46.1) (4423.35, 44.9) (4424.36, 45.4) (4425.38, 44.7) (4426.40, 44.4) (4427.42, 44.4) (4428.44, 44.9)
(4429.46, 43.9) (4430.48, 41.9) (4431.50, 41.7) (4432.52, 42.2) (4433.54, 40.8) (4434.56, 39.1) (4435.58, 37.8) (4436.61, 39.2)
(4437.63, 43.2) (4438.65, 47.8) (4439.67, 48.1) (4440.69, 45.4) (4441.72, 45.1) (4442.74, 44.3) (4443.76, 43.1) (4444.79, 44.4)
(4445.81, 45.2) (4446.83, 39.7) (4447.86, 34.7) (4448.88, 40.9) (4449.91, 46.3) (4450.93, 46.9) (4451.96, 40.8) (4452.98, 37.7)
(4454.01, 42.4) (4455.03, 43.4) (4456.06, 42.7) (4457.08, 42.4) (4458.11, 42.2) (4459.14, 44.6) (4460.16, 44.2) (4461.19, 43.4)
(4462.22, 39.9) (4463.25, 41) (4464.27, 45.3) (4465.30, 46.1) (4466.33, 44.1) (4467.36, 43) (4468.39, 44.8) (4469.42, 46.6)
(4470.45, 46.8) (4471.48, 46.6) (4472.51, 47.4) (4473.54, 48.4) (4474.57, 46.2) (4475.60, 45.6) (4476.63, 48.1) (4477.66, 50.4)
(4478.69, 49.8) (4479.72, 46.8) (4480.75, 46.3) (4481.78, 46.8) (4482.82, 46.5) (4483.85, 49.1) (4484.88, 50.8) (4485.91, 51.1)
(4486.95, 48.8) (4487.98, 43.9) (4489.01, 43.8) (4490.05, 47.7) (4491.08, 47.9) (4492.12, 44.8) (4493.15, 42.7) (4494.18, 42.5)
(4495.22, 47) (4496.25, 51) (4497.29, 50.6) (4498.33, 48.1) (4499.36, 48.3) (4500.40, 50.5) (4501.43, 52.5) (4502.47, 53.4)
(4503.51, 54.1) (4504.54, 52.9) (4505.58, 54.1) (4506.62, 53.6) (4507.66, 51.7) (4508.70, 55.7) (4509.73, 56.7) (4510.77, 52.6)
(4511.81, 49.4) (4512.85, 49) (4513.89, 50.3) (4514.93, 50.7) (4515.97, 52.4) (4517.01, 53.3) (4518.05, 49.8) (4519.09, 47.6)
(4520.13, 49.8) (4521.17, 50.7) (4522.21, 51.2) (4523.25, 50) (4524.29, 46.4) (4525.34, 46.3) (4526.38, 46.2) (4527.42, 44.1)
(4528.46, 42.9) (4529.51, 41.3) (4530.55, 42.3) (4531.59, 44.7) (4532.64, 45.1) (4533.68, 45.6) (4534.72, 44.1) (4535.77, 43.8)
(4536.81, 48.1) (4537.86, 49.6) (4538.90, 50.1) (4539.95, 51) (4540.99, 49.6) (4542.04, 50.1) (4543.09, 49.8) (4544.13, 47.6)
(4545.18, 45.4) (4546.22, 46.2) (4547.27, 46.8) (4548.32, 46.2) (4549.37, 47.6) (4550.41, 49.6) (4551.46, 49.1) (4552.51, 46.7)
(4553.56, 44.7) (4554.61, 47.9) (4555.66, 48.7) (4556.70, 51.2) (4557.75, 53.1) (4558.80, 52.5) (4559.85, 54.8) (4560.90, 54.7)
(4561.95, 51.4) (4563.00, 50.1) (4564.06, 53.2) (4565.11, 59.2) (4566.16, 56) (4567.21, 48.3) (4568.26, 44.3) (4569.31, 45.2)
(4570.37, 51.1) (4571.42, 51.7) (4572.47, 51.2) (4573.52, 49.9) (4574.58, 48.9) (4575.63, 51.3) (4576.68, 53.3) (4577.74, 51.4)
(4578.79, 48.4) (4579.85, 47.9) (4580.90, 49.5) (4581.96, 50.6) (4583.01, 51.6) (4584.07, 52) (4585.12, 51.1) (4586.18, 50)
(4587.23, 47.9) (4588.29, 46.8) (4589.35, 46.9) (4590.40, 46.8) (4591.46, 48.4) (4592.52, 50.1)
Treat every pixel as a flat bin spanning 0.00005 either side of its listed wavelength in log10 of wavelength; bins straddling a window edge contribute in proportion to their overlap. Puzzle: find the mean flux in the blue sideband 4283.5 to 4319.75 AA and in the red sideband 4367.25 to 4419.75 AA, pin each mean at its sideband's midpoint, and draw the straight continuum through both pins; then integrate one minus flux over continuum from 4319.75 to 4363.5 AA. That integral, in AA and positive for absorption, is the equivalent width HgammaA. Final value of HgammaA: -3.7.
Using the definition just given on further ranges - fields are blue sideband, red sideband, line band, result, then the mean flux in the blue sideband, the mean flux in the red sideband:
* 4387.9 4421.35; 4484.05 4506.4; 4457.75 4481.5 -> 0.7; 41.9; 49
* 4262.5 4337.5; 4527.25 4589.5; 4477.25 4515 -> -3.3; 34.5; 48.9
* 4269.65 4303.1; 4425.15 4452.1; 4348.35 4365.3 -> -1.1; 33.4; 43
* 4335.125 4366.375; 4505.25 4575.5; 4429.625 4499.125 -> 1.2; 39.8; 49.3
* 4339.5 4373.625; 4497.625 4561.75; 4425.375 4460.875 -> 1.4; 40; 49.2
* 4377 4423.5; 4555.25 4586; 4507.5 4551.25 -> 0.4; 41.6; 51.1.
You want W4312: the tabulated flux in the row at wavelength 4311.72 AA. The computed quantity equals 33.2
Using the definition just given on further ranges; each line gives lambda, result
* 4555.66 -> 48.7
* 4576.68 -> 53.3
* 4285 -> 35.3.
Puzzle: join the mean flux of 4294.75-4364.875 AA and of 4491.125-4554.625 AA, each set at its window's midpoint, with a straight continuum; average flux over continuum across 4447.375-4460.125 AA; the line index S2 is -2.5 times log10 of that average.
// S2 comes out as 0.05 mag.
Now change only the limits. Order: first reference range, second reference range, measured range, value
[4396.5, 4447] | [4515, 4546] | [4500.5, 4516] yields -0.128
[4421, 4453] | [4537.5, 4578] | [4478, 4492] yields -0.039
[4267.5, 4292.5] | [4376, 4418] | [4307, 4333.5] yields 0.025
